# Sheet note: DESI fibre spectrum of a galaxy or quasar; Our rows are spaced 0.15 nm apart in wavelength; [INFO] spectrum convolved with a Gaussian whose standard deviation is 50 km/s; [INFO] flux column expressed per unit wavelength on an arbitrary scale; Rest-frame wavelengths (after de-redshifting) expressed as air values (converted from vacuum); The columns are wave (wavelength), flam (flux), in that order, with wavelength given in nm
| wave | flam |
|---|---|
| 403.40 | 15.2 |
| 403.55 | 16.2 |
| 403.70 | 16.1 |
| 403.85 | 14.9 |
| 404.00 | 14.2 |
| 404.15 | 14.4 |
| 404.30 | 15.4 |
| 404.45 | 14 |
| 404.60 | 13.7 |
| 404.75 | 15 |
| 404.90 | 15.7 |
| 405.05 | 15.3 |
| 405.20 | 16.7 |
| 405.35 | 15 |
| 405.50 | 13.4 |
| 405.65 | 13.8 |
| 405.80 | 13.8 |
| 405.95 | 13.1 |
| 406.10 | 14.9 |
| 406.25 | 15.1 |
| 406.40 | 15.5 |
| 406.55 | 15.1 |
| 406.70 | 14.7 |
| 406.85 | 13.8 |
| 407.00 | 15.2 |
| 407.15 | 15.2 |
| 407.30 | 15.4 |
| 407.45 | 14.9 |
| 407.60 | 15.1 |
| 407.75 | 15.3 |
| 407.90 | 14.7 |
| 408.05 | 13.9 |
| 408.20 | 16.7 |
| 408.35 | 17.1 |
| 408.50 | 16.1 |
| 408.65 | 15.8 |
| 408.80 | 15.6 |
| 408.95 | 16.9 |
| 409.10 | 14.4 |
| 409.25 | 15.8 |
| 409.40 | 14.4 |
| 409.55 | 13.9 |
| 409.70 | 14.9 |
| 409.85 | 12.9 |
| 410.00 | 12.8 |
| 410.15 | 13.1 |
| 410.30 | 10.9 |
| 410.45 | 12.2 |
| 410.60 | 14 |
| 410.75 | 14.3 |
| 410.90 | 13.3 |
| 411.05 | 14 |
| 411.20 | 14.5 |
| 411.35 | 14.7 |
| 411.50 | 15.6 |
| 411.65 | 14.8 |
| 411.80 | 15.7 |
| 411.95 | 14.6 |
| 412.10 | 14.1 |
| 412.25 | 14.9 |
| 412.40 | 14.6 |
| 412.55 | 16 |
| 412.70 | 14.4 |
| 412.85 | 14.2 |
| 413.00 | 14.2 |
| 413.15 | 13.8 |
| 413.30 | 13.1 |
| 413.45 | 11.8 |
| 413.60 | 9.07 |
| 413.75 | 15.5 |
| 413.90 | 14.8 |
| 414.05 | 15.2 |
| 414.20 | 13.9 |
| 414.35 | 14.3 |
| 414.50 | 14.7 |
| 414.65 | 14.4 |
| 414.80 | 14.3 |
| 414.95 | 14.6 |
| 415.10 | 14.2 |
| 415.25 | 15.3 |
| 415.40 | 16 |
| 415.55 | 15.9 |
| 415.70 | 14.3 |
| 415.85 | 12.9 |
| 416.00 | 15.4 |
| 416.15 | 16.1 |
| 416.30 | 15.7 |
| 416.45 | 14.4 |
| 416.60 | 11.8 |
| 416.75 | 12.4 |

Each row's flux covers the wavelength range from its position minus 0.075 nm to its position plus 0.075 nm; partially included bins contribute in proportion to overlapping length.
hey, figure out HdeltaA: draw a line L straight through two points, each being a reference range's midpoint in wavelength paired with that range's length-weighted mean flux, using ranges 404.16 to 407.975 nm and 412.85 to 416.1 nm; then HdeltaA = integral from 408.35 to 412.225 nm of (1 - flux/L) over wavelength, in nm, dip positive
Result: 0.02 nm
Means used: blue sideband 14.8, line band 14.4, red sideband 14.2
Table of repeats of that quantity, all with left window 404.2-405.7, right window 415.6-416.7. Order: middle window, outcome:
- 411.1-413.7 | 0.068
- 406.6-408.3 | -0.036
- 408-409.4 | -0.106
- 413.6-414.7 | 0.010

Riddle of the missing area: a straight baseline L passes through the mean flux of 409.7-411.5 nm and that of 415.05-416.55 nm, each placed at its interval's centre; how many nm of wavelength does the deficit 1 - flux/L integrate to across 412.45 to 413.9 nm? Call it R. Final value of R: 0.06 nm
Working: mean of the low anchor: 13.5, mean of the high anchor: 15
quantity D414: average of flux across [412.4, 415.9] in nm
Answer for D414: 14.2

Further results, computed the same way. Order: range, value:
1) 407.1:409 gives 15.6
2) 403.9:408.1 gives 14.7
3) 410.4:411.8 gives 14.3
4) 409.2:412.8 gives 14.2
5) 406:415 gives 14.5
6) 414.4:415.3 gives 14.6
